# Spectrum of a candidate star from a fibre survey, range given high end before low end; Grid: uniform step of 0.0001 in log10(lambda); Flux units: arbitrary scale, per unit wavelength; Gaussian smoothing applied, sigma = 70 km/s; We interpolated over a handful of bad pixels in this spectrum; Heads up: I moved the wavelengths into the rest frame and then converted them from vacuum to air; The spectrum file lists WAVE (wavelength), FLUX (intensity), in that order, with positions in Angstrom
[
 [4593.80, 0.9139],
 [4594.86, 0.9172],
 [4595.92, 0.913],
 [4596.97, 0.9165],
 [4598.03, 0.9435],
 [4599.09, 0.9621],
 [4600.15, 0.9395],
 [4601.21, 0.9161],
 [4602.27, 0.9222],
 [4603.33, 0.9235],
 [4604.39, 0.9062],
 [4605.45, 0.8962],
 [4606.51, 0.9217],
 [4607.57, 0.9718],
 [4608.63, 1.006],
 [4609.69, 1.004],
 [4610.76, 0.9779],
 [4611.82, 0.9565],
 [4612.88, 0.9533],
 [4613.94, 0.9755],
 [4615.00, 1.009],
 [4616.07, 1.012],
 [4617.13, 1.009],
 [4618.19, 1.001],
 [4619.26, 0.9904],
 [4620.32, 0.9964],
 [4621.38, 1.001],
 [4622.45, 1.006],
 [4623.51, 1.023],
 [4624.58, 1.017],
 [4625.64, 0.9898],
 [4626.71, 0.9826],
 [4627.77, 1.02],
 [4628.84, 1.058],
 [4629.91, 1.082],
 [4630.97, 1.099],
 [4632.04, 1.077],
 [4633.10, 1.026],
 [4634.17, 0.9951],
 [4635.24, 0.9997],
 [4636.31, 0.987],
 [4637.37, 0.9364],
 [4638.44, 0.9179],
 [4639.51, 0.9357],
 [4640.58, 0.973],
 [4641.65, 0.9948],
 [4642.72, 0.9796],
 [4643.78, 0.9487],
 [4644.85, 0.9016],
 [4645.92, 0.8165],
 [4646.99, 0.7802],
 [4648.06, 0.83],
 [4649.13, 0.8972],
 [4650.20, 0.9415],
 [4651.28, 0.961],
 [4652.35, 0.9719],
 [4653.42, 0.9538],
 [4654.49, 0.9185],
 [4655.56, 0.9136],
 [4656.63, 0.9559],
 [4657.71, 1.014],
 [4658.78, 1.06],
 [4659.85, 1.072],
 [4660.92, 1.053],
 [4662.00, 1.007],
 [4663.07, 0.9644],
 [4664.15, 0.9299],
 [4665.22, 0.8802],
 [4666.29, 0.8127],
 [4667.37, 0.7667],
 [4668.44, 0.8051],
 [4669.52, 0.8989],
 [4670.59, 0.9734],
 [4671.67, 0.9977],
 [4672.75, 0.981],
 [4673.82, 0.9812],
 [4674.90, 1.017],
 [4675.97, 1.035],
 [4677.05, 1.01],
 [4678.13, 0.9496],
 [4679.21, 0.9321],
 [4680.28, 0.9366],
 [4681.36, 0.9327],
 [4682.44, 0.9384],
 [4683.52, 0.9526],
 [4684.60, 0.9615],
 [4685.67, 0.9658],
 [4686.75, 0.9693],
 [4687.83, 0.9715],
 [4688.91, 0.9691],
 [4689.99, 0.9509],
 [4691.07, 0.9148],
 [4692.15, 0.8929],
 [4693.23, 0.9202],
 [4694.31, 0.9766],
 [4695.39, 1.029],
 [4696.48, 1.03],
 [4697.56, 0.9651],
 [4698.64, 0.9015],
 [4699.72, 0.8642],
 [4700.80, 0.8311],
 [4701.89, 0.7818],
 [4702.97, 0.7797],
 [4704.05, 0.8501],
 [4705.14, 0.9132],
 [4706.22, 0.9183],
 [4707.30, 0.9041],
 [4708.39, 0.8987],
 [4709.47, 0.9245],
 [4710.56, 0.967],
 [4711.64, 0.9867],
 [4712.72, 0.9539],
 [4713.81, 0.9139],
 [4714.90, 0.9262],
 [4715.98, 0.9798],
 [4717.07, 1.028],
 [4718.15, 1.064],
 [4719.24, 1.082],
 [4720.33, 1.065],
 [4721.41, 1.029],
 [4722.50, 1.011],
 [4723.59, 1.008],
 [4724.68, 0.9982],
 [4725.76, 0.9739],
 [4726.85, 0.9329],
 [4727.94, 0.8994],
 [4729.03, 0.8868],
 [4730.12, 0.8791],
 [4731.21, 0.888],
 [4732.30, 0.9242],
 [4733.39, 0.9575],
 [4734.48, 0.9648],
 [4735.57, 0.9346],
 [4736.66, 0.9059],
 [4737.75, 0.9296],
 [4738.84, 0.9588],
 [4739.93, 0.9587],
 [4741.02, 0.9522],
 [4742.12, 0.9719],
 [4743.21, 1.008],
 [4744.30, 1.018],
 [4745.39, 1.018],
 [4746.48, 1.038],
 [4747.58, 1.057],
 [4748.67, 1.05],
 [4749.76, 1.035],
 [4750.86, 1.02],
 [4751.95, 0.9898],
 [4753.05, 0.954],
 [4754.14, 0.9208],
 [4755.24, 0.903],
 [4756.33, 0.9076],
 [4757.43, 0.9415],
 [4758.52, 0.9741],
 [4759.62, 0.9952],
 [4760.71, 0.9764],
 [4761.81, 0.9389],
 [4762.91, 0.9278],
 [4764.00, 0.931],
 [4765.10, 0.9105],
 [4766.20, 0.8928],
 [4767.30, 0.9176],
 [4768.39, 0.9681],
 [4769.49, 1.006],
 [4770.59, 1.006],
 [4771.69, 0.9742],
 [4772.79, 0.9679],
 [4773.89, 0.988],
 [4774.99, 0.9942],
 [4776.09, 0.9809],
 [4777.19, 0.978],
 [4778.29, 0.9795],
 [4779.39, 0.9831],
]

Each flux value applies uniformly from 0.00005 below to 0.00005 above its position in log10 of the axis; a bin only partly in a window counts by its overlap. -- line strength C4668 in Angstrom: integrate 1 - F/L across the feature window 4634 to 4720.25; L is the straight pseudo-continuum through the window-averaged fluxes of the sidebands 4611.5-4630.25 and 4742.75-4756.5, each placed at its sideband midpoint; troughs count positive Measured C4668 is 5.0 Angstrom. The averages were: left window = 1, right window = 0.996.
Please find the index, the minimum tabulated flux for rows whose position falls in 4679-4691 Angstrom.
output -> 0.9321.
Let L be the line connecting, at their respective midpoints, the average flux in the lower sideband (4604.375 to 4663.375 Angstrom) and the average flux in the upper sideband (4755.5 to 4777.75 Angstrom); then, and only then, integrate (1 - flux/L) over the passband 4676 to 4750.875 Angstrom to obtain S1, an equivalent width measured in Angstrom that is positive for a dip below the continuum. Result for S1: 0.8 Angstrom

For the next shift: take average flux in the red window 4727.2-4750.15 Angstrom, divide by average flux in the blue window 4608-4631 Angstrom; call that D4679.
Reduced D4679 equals 1.0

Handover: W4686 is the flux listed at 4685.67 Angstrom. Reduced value 0.9658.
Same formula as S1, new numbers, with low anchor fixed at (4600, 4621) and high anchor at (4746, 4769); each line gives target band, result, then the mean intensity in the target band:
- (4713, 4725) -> -0.6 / 1.01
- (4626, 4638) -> -0.7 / 1.02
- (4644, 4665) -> 0.5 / 0.943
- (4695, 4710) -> 1.0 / 0.898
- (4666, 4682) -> 0.5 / 0.937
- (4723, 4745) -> 0.4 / 0.948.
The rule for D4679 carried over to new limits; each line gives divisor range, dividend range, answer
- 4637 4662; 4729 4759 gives 1.02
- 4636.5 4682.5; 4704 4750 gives 1.03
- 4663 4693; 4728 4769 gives 1.02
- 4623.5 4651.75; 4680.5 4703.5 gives 0.96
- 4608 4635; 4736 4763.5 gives 0.96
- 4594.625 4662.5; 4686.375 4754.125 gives 0.99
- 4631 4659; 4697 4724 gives 0.99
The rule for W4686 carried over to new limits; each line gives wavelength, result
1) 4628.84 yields 1.058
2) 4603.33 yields 0.9235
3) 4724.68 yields 0.9982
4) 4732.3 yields 0.9242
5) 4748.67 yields 1.05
